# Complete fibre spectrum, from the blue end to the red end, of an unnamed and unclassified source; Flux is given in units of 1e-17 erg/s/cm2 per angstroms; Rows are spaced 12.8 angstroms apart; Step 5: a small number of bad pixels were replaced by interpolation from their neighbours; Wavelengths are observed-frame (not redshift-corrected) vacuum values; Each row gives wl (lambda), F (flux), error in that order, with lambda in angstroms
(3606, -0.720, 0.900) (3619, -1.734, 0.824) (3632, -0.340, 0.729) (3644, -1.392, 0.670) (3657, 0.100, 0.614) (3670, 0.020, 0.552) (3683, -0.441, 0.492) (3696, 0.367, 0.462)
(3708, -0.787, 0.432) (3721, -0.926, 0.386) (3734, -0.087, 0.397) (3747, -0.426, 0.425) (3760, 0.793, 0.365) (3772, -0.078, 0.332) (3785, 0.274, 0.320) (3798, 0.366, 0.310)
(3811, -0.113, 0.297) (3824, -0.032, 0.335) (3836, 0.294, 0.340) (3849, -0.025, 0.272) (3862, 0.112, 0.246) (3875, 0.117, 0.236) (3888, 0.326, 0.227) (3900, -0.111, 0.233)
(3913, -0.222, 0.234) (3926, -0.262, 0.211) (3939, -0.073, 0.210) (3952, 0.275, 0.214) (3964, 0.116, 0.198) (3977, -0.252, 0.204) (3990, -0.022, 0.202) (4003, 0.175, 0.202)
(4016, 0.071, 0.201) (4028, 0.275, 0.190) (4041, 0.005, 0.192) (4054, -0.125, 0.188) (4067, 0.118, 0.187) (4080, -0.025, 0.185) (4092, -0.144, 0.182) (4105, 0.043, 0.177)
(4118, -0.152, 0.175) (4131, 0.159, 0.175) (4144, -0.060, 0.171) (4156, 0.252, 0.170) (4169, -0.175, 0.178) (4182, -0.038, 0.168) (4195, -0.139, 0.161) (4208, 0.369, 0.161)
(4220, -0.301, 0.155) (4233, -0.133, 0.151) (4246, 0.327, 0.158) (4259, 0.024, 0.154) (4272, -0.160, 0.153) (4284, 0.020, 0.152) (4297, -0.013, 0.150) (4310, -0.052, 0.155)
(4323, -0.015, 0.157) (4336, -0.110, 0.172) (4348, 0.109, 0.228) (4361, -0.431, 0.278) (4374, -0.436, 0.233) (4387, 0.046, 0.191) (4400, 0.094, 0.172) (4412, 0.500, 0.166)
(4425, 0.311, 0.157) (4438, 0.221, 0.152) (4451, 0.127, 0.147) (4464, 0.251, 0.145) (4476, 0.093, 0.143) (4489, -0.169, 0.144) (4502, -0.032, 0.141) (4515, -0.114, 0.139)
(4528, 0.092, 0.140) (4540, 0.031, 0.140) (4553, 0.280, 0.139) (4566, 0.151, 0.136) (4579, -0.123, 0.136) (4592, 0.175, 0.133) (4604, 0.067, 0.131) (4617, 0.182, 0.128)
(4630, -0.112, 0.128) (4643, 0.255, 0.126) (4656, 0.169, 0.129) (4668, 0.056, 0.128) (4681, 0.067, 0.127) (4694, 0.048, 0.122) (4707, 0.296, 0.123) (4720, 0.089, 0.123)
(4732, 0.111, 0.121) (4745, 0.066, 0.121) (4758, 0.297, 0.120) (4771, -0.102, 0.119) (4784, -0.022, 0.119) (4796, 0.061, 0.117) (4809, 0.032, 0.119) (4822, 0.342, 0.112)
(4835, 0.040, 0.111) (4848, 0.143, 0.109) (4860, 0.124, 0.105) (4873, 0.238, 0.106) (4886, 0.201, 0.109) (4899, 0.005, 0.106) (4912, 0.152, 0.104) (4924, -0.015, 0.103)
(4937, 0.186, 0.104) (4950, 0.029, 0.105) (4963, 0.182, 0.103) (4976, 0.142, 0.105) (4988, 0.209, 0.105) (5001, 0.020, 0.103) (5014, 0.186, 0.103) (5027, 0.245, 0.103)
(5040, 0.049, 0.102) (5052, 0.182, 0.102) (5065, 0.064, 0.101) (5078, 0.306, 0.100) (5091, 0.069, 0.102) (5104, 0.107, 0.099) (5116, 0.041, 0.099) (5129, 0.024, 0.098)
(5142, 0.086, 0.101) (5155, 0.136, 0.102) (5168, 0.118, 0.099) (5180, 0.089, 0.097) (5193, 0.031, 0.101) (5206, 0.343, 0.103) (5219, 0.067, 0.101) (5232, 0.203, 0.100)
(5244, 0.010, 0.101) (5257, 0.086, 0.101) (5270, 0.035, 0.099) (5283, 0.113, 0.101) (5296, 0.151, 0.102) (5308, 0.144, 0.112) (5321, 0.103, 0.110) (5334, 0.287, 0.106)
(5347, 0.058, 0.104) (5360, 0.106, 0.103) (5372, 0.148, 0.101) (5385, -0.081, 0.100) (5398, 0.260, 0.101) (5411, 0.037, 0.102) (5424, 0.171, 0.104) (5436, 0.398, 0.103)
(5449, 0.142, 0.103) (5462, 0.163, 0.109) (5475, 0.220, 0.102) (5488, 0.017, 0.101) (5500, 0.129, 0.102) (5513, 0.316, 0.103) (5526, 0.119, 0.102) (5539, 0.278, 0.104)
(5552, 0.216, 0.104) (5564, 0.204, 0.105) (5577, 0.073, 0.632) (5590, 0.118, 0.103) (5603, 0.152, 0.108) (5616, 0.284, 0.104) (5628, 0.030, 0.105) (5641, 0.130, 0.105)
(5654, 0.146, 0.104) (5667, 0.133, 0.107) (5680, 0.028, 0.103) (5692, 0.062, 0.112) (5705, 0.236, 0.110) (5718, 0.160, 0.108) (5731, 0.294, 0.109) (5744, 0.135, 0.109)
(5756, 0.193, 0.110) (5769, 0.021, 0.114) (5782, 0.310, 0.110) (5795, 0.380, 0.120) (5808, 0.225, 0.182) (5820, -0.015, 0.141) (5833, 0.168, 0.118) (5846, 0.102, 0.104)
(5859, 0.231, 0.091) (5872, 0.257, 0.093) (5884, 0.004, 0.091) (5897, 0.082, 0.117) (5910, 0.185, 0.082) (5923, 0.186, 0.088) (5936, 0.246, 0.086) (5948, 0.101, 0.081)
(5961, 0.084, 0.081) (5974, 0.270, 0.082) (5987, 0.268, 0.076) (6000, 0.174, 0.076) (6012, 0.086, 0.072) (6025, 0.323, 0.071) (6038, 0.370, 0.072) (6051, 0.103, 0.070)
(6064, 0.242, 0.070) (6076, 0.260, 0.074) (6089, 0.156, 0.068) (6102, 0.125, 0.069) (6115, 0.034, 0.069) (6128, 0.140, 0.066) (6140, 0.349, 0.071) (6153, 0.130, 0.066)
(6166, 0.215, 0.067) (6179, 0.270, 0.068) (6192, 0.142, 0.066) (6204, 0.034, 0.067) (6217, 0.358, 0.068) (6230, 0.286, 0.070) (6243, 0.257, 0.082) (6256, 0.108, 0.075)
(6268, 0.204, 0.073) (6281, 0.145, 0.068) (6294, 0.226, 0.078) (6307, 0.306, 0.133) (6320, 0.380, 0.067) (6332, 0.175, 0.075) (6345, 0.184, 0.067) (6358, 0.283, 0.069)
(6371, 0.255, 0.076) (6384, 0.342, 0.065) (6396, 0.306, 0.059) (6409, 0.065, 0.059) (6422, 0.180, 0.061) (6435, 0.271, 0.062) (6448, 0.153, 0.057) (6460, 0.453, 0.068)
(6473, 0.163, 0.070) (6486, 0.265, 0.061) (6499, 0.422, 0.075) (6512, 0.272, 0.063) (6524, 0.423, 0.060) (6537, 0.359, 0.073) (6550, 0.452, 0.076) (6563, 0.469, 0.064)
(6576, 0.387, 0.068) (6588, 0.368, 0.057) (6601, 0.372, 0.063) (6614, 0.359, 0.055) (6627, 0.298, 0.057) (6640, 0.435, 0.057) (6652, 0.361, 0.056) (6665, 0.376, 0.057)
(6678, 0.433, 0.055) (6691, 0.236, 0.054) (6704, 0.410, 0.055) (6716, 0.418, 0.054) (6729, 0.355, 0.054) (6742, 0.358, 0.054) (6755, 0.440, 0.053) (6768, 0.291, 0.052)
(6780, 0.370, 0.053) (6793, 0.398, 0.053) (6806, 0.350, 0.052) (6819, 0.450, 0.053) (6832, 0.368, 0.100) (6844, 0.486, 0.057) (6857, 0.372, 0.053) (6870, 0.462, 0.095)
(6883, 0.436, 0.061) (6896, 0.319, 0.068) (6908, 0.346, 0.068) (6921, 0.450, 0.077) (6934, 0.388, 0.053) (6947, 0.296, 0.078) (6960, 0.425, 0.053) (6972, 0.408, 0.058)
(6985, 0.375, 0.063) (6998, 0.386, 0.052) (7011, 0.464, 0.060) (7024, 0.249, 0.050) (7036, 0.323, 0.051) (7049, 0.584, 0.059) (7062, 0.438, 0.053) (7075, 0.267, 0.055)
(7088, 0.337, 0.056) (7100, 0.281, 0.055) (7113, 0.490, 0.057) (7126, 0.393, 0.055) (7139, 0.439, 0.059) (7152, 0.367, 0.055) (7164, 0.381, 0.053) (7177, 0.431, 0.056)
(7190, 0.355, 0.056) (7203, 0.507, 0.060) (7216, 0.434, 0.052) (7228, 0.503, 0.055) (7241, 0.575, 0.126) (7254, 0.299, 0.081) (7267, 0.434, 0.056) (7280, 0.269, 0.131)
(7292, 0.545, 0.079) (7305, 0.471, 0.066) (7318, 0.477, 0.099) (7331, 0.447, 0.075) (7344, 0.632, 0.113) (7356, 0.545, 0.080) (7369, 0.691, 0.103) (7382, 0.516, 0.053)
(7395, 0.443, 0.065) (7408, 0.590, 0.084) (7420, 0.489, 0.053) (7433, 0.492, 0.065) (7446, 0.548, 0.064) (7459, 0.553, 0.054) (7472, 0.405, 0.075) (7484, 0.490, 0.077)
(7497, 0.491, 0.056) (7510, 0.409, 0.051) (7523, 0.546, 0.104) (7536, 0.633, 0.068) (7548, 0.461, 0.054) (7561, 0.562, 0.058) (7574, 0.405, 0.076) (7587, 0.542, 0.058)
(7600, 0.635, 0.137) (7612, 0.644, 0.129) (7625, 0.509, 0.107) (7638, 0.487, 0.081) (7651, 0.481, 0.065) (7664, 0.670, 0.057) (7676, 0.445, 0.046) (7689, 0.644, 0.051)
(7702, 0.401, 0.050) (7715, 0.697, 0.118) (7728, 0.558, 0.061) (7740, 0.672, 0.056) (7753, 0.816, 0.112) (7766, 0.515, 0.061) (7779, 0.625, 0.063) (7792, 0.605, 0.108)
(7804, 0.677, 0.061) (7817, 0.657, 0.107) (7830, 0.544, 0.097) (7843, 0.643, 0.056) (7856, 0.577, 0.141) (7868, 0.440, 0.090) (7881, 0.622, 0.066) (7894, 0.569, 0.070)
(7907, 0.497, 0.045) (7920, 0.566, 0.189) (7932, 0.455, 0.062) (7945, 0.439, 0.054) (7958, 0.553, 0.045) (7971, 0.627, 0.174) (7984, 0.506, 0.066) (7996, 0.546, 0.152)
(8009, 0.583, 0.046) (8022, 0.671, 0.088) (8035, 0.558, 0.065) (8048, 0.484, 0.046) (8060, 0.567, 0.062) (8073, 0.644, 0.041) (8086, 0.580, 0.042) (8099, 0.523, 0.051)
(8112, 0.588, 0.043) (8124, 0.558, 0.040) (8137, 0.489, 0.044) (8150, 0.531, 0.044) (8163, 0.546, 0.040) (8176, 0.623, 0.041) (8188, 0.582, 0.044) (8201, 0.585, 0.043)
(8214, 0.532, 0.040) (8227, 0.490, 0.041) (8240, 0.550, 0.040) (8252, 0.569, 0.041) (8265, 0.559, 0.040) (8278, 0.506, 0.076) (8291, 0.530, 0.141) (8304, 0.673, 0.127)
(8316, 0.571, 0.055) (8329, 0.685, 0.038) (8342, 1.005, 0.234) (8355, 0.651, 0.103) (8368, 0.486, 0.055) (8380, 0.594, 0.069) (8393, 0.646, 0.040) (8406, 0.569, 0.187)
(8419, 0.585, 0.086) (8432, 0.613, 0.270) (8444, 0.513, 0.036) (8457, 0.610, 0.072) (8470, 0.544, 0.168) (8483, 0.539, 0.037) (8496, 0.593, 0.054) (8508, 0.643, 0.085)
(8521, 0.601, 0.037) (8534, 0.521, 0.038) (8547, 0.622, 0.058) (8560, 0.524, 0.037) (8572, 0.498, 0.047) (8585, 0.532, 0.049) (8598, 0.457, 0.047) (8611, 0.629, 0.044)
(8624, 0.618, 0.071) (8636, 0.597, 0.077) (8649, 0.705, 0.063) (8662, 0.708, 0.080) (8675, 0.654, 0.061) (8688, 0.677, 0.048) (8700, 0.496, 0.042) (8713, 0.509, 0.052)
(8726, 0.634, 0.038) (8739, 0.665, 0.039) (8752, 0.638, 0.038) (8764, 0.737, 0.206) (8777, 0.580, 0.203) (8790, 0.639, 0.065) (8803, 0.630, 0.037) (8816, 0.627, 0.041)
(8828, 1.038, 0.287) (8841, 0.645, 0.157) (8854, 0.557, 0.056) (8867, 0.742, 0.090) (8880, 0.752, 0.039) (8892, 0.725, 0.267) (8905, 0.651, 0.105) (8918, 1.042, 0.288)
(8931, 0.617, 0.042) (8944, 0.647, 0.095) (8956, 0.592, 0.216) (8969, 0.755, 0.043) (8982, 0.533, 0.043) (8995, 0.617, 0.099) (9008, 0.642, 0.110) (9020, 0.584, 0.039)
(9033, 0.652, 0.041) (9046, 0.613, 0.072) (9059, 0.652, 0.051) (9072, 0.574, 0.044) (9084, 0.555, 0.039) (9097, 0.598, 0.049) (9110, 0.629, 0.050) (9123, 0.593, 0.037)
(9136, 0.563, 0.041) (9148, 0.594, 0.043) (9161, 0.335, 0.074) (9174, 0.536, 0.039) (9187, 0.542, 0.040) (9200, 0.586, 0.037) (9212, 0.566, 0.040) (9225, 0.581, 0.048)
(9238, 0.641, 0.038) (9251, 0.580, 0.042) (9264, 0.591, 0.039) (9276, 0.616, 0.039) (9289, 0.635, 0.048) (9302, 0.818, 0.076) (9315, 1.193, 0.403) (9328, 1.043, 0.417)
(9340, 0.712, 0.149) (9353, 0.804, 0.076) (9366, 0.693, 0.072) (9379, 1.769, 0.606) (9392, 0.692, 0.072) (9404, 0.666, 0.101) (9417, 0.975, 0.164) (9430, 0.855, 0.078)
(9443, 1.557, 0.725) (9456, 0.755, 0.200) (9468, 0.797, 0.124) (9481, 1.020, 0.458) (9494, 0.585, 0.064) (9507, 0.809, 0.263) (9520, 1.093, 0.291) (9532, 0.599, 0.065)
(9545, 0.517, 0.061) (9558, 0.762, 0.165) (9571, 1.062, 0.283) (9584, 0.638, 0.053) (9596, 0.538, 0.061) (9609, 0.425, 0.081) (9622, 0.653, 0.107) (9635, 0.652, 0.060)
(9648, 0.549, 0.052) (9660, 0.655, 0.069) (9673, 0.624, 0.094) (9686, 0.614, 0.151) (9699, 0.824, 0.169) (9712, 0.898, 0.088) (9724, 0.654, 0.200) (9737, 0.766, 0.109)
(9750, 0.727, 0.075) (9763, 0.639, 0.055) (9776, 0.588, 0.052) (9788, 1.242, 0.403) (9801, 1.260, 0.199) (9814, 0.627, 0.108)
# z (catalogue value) 0.631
